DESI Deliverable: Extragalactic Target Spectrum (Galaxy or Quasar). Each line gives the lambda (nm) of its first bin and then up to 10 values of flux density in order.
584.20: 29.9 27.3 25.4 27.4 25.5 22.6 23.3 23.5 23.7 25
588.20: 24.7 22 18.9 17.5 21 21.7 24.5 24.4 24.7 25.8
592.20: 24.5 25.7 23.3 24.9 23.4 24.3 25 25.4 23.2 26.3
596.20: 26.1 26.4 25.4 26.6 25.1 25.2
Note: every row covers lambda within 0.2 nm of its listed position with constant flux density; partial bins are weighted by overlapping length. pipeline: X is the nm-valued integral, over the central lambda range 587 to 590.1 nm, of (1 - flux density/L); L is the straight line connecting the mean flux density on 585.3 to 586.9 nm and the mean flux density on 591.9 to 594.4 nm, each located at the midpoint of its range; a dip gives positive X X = 0.32 nm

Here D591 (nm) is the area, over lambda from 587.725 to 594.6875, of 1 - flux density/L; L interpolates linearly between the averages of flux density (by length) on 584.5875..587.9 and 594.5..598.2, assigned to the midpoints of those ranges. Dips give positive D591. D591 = 0.49 nm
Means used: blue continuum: 24.7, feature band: 23.4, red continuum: 25.5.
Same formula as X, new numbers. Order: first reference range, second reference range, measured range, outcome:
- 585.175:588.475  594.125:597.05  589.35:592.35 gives 0.19 nm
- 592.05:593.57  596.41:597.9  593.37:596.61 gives 0.04 nm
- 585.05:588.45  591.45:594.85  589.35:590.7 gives 0.18 nm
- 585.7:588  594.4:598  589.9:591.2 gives 0.06 nm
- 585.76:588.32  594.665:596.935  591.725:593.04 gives 0.00 nm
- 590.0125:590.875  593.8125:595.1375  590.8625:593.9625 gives -0.09 nm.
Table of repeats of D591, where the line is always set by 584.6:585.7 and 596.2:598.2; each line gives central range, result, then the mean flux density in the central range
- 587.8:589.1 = 0.184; 22.6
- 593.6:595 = 0.085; 24.4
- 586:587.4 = 0.169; 23.2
